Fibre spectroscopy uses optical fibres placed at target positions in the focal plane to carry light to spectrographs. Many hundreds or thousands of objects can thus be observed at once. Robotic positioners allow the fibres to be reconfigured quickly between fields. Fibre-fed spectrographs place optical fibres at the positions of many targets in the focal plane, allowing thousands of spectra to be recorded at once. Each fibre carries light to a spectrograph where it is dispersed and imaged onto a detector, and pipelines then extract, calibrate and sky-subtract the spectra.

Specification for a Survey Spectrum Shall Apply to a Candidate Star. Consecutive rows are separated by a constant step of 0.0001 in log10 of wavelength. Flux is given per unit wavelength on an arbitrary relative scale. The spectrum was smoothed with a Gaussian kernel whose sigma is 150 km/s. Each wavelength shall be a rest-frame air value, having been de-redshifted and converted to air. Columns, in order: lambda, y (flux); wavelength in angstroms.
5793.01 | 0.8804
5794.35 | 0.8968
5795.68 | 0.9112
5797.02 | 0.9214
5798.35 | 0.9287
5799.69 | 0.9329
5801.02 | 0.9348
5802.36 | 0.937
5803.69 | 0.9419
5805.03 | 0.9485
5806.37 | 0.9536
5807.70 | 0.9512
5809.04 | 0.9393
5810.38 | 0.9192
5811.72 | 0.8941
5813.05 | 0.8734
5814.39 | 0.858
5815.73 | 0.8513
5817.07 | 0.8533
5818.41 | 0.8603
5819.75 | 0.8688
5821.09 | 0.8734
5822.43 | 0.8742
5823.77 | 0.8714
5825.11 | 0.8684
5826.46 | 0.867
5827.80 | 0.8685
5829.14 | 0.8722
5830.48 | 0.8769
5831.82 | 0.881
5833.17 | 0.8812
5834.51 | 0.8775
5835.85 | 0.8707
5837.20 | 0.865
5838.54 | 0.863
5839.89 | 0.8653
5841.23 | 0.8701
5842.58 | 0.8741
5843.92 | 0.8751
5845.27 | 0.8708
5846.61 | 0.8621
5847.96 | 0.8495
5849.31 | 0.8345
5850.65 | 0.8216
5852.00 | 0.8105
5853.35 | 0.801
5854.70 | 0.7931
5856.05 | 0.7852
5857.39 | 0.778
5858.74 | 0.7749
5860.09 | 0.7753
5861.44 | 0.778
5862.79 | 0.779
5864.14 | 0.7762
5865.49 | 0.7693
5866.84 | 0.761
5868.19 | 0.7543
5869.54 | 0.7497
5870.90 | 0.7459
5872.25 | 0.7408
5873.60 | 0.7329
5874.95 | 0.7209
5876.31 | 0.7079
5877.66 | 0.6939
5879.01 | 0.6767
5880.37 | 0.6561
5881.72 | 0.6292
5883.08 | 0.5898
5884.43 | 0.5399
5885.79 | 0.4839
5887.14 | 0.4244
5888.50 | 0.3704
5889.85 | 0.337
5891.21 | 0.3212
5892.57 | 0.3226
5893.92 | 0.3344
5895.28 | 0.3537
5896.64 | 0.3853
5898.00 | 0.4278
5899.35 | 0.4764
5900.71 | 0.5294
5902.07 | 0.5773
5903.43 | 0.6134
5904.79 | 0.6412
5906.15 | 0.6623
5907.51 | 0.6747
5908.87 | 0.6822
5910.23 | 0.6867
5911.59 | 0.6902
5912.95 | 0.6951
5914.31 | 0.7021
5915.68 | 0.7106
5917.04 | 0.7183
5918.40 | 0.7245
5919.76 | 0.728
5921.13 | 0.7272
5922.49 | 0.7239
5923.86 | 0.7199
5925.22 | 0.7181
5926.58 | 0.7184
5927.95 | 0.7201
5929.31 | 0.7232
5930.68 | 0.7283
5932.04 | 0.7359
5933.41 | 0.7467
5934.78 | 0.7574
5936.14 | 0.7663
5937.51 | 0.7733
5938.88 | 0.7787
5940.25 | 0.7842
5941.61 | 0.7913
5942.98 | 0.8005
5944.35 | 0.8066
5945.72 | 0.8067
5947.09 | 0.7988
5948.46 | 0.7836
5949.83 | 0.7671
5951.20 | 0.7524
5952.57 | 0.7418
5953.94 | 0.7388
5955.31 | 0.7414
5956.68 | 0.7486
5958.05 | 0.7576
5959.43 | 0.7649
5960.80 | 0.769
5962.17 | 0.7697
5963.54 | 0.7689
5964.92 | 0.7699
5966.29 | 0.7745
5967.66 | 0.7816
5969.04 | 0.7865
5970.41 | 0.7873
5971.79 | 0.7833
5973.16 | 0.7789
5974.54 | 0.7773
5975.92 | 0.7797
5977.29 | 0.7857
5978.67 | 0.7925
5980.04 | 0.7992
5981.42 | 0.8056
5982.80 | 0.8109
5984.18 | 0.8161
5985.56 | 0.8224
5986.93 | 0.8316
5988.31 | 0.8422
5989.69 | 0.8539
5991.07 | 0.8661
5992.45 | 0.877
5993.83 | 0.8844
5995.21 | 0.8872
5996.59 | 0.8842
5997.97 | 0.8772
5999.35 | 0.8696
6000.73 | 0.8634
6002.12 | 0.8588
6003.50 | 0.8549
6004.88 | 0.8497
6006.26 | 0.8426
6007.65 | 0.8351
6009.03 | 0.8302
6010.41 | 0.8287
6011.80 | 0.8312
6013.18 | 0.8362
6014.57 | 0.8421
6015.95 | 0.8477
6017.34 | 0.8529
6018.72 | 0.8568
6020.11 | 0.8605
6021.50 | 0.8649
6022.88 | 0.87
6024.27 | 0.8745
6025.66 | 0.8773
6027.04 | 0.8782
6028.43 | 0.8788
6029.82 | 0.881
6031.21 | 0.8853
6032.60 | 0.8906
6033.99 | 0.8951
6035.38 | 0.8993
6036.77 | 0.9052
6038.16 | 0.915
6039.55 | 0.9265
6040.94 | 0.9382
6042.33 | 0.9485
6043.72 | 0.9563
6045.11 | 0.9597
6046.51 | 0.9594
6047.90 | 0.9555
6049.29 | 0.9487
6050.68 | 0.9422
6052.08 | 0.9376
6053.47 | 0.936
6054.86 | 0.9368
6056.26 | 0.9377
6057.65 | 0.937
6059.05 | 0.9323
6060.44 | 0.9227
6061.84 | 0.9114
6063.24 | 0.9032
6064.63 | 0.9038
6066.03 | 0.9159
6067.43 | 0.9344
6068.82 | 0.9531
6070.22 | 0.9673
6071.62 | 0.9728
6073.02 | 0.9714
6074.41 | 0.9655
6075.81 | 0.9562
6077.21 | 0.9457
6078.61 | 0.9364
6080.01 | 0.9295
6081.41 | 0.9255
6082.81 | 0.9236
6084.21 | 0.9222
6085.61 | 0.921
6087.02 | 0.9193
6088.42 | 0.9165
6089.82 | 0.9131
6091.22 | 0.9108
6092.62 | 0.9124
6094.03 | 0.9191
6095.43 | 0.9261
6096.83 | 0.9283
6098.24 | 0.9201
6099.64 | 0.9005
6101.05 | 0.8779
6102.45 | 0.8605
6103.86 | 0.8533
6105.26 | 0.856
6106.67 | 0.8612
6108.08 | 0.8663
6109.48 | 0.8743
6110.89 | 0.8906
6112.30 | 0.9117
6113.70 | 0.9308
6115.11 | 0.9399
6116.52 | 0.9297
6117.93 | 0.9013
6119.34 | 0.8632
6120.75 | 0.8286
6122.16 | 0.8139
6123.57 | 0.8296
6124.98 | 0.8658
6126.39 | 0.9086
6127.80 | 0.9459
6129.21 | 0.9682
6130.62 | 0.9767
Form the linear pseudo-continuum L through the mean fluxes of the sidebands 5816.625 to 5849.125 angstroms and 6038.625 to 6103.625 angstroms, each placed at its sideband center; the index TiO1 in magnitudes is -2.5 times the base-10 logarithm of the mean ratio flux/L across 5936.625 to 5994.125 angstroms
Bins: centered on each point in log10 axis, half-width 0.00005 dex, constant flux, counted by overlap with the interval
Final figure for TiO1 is 0.144 mag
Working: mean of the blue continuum 0.869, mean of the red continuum 0.931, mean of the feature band 0.791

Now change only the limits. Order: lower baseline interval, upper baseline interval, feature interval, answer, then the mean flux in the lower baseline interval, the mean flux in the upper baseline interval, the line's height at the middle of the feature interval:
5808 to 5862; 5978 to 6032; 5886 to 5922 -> 0.46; 0.854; 0.852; 0.853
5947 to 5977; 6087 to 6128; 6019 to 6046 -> -0.09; 0.769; 0.891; 0.828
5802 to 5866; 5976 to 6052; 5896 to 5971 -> 0.20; 0.858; 0.871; 0.865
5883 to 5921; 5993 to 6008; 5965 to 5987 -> -0.01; 0.552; 0.865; 0.787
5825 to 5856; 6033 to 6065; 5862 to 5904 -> 0.44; 0.855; 0.931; 0.871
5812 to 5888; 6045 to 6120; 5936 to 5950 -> 0.07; 0.791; 0.921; 0.843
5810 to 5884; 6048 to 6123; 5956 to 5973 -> 0.12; 0.811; 0.915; 0.862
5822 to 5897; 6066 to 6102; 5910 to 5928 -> 0.10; 0.727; 0.93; 0.781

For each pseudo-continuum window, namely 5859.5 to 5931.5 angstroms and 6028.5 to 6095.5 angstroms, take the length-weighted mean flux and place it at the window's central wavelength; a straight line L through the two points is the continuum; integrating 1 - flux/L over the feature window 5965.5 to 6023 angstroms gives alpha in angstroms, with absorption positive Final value -1.7 angstroms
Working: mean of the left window 0.635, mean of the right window 0.929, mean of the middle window 0.833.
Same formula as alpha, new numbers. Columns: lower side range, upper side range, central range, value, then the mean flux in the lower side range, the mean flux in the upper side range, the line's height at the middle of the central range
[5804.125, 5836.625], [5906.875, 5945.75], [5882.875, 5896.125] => 6.5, 0.886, 0.735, 0.787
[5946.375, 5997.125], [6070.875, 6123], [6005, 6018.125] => -0.1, 0.797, 0.908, 0.832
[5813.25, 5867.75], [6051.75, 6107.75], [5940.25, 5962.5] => 2.7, 0.84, 0.921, 0.878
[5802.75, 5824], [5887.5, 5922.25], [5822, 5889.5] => -2.1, 0.897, 0.565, 0.743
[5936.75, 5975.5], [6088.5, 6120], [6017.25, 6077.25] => -4.9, 0.774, 0.898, 0.85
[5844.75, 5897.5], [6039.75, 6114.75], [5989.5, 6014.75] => -0.9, 0.662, 0.924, 0.828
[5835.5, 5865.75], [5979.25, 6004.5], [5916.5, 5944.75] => 3.1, 0.824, 0.85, 0.839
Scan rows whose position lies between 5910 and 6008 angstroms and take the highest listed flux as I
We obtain 0.8872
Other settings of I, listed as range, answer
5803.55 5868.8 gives 0.9536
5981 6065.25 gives 0.9597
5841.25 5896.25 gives 0.8751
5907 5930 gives 0.728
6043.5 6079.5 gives 0.9728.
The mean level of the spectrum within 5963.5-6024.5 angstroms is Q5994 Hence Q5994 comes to 0.831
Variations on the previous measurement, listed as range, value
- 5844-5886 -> 0.748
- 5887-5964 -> 0.669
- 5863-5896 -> 0.593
